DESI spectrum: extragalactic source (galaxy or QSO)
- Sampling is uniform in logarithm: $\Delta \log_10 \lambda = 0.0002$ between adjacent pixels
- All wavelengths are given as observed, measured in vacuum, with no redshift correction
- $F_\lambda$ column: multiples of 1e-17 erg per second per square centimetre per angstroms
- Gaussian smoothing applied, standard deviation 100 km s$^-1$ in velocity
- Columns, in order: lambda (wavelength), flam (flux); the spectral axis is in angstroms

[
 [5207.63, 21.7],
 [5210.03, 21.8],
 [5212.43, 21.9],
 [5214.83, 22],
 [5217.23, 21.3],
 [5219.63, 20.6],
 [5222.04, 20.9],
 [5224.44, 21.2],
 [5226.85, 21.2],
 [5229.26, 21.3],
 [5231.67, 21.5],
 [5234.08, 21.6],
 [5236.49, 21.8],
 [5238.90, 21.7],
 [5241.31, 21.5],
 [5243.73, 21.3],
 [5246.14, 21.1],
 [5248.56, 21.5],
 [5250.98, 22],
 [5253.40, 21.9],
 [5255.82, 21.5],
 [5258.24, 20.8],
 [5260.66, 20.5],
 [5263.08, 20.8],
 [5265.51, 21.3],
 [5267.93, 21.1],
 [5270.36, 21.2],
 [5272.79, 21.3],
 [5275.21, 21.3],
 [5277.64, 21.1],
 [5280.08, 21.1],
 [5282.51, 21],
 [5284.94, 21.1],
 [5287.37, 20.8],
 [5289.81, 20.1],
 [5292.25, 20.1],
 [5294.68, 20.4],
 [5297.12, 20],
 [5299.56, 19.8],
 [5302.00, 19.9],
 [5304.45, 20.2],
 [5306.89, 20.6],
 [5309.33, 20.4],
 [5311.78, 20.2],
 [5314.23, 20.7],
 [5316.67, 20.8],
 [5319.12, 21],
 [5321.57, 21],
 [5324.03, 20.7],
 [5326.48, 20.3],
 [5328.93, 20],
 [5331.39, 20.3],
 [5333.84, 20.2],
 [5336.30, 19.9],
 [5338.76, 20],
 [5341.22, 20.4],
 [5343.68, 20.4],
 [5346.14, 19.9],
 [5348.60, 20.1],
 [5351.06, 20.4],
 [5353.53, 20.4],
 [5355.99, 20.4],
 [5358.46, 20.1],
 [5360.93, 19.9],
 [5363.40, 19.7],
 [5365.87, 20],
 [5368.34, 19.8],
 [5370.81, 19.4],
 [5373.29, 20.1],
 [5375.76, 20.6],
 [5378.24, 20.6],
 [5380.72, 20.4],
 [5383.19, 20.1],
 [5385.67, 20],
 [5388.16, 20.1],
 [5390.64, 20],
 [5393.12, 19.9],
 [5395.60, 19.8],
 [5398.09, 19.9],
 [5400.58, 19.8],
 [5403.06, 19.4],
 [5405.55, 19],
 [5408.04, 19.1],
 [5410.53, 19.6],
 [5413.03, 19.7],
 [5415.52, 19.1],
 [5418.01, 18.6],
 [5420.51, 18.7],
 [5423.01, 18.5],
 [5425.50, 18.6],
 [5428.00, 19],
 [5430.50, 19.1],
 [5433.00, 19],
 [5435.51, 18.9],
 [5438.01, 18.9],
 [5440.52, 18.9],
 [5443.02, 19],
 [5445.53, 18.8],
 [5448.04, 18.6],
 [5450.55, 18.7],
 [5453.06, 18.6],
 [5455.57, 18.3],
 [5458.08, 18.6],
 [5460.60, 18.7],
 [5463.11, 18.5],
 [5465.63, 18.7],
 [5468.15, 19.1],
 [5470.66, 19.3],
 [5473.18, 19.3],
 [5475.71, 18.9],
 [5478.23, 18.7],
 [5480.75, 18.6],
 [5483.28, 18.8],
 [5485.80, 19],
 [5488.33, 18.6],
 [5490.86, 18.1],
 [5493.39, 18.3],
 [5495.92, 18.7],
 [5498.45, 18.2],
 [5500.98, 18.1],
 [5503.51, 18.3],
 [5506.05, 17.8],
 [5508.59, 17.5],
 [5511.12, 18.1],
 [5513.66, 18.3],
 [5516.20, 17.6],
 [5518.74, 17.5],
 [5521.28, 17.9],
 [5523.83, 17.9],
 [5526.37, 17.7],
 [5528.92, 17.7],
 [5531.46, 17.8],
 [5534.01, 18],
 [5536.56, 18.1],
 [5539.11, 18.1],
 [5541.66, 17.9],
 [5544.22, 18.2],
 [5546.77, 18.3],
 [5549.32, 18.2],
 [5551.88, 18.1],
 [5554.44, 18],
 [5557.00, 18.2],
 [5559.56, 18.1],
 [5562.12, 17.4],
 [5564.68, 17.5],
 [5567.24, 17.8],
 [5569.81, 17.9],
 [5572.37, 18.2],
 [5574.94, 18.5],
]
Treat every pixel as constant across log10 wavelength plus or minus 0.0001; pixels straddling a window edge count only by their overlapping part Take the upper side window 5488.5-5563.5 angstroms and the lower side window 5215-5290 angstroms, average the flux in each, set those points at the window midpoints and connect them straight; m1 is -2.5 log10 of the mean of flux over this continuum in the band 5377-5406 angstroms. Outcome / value -0.019 mag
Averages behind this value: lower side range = 21.2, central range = 19.9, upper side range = 18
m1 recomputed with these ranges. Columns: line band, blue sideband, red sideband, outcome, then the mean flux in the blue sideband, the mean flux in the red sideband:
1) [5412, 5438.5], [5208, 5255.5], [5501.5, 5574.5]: 0.019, 21.5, 17.9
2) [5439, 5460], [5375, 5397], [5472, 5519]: 0.024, 20.2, 18.4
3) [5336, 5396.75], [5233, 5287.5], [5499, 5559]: -0.007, 21.3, 18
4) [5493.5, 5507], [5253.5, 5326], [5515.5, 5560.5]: 0.008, 20.7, 18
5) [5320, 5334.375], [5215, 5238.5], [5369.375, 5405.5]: 0.002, 21.3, 20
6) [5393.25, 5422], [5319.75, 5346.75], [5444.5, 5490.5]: 0.005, 20.3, 18.8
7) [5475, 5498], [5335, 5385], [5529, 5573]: 0.005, 20.1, 18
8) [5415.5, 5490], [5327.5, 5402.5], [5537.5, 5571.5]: 0.018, 20.1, 18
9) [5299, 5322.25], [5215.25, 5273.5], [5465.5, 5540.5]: 0.003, 21.3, 18.3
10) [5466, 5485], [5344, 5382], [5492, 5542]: -0.023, 20.1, 18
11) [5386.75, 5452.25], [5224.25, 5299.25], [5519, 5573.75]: 0.010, 21.1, 17.9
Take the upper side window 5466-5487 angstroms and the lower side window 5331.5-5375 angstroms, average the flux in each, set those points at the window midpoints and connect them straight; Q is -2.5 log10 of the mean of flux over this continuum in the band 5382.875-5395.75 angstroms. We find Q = -0.01 mag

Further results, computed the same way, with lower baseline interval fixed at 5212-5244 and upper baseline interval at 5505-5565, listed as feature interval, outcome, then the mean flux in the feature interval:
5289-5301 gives 0.030 mag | 20.1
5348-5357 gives -0.019 mag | 20.3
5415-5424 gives 0.031 mag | 18.7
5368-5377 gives -0.012 mag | 20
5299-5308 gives 0.022 mag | 20.1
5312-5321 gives -0.020 mag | 20.8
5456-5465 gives 0.011 mag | 18.6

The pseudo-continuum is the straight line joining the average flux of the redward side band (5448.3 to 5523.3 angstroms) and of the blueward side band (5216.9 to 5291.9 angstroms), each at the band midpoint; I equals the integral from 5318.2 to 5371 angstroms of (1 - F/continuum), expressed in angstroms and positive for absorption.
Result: -0.2 angstroms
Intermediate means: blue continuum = 21.2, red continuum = 18.4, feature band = 20.2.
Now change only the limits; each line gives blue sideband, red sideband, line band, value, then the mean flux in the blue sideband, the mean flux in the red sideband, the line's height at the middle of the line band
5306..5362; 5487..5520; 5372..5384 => -0.4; 20.4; 18.1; 19.8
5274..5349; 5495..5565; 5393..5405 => -0.2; 20.4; 18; 19.5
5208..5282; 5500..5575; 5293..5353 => 0.3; 21.3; 17.9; 20.4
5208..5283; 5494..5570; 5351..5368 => -0.1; 21.3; 18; 20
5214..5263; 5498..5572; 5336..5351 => 0.0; 21.3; 17.9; 20.1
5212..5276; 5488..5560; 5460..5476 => -0.2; 21.3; 18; 18.7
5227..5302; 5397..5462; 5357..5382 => -0.4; 21.1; 19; 19.7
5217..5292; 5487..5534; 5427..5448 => 0.0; 21.2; 18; 18.9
